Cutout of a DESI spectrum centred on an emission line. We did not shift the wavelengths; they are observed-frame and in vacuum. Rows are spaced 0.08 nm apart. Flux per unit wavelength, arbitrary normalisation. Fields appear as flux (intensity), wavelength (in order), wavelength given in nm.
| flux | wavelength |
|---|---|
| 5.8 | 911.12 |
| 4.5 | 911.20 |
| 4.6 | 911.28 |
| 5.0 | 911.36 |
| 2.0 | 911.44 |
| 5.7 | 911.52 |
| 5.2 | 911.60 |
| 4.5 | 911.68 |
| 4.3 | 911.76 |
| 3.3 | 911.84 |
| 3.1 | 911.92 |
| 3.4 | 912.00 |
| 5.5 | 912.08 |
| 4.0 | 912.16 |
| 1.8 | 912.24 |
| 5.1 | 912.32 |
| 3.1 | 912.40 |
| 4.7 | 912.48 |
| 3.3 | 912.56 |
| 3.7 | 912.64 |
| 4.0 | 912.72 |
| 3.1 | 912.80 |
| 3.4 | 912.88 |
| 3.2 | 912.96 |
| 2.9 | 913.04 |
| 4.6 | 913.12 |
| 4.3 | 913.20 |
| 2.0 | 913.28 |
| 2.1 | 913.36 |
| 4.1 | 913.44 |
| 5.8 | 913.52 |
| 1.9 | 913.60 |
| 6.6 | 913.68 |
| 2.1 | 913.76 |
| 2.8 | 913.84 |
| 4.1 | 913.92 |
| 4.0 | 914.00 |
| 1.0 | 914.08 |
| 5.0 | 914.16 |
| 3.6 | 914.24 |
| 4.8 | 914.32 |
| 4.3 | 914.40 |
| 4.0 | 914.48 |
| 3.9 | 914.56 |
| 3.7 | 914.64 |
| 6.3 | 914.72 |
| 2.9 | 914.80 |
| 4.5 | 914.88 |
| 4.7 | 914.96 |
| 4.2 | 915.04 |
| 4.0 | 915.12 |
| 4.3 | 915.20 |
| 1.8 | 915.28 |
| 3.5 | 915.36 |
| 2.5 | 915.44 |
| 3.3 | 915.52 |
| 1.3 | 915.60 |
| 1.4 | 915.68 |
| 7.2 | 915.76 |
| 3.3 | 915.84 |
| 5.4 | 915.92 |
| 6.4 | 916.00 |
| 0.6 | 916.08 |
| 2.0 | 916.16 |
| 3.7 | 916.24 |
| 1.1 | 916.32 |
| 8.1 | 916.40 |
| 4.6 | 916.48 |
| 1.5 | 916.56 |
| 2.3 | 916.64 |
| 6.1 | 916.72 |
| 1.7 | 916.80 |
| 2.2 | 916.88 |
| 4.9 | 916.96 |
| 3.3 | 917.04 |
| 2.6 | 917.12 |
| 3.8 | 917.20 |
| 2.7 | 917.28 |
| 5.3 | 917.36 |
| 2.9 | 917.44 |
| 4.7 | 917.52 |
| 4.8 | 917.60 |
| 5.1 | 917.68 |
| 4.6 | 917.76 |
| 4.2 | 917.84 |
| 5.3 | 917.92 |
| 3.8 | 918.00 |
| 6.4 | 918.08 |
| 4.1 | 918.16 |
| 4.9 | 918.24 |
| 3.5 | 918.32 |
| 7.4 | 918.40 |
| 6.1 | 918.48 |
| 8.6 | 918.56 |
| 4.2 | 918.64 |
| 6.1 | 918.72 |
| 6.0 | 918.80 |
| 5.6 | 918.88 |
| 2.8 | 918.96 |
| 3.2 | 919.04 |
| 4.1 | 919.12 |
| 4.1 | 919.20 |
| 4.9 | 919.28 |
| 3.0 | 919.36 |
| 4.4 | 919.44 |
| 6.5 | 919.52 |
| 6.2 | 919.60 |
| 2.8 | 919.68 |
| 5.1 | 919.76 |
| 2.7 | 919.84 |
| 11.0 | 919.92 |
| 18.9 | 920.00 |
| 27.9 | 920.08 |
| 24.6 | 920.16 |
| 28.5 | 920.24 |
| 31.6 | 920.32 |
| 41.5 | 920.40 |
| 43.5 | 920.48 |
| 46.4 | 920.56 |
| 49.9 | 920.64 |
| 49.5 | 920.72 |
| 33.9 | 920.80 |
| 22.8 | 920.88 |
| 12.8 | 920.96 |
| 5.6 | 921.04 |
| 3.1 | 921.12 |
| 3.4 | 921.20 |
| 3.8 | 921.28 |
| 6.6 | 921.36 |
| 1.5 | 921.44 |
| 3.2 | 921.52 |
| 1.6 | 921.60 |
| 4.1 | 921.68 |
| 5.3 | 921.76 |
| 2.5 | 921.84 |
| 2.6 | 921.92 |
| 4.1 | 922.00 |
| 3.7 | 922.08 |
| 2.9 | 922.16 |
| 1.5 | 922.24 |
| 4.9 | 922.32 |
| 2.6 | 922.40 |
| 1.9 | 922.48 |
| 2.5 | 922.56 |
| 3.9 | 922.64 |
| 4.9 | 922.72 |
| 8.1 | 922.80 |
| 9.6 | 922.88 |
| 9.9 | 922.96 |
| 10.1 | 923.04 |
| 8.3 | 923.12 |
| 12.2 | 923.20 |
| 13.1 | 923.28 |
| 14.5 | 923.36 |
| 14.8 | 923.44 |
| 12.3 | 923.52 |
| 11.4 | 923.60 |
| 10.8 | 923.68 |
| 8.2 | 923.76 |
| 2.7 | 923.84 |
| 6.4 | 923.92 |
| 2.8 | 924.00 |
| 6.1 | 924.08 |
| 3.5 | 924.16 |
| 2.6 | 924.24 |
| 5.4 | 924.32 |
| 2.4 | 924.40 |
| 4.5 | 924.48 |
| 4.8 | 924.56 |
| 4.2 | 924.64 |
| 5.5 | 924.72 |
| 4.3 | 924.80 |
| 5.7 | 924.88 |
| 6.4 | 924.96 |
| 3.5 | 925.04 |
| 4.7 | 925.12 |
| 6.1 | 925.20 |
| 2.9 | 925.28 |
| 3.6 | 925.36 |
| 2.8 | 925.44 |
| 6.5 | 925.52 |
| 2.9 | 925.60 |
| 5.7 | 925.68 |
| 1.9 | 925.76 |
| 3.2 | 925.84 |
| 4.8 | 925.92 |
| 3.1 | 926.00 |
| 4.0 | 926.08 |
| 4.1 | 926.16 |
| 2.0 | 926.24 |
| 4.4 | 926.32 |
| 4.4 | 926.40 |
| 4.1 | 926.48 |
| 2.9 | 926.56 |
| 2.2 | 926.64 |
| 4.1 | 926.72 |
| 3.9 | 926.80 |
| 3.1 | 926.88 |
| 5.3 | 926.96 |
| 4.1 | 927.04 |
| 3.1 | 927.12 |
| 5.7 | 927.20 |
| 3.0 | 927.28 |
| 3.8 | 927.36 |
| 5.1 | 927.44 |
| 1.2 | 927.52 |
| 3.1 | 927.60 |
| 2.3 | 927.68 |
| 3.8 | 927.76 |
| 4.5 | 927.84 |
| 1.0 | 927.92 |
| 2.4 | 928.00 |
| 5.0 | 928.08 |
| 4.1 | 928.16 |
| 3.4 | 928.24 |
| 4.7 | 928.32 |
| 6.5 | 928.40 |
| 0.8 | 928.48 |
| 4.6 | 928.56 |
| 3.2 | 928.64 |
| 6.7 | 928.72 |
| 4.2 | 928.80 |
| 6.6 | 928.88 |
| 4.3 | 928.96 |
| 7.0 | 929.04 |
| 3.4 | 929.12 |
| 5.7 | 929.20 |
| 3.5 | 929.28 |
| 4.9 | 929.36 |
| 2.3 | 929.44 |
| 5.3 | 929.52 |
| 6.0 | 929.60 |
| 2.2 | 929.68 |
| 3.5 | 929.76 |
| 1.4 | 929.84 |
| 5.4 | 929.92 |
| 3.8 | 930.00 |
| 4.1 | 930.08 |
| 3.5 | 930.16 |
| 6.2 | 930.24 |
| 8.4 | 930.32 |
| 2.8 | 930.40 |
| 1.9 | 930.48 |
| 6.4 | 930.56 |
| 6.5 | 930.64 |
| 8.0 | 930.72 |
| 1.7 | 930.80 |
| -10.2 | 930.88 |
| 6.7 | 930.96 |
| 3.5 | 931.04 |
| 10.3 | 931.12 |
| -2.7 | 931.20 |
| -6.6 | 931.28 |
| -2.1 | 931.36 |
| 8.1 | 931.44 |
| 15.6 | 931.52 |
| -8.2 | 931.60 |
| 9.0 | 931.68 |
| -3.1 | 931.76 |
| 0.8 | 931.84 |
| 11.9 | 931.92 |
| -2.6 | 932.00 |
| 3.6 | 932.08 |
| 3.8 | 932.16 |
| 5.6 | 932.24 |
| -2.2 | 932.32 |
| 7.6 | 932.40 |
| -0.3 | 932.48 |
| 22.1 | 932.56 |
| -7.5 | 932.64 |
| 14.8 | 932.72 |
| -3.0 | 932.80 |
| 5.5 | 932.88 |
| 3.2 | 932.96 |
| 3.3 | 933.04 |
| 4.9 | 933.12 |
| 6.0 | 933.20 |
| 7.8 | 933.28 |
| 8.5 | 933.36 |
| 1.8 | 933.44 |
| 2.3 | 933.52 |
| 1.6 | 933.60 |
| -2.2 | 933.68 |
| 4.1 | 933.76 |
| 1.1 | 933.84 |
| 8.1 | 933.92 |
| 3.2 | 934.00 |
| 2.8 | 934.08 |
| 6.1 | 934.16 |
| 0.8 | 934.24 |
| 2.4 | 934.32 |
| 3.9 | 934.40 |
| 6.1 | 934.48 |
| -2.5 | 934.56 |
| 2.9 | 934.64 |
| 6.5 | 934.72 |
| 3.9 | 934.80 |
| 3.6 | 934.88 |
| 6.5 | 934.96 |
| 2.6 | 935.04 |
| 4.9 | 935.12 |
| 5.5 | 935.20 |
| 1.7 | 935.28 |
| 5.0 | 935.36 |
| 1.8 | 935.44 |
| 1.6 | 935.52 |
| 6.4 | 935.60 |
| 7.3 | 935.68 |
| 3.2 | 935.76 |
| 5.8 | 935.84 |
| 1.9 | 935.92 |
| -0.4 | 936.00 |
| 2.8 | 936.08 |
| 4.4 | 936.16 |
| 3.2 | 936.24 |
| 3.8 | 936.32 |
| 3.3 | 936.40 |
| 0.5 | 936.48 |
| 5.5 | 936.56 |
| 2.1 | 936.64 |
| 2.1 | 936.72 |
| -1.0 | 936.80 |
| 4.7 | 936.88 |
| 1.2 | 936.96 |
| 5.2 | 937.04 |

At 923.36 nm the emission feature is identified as [N II] 6583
